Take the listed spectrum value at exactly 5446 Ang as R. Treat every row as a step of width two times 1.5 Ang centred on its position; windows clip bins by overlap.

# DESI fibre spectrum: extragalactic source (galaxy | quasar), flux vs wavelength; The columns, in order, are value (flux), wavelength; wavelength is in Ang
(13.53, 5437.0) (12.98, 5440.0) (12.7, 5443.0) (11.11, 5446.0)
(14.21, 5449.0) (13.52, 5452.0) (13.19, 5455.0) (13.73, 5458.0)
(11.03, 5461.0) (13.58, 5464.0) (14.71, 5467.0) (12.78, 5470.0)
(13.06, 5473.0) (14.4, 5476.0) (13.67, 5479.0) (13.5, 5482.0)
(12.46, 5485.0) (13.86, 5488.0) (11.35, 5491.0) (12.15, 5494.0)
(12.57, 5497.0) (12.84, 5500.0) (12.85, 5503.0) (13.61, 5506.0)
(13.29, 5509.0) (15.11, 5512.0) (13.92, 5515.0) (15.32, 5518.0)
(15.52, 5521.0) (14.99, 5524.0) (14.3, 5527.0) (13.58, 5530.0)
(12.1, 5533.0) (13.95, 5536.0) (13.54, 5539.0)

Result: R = 11.11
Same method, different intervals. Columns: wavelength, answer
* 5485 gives 12.46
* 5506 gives 13.61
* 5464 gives 13.58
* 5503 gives 12.85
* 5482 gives 13.5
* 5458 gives 13.73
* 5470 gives 12.78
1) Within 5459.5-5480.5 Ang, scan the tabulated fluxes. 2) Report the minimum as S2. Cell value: 11.03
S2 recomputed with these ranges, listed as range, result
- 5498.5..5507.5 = 12.84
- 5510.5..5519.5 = 13.92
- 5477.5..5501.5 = 11.35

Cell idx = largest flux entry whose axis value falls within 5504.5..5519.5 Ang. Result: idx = 15.32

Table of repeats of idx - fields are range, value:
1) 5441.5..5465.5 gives 14.21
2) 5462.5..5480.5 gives 14.71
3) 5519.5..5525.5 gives 15.52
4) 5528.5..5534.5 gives 13.58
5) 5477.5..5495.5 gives 13.86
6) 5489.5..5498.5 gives 12.57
